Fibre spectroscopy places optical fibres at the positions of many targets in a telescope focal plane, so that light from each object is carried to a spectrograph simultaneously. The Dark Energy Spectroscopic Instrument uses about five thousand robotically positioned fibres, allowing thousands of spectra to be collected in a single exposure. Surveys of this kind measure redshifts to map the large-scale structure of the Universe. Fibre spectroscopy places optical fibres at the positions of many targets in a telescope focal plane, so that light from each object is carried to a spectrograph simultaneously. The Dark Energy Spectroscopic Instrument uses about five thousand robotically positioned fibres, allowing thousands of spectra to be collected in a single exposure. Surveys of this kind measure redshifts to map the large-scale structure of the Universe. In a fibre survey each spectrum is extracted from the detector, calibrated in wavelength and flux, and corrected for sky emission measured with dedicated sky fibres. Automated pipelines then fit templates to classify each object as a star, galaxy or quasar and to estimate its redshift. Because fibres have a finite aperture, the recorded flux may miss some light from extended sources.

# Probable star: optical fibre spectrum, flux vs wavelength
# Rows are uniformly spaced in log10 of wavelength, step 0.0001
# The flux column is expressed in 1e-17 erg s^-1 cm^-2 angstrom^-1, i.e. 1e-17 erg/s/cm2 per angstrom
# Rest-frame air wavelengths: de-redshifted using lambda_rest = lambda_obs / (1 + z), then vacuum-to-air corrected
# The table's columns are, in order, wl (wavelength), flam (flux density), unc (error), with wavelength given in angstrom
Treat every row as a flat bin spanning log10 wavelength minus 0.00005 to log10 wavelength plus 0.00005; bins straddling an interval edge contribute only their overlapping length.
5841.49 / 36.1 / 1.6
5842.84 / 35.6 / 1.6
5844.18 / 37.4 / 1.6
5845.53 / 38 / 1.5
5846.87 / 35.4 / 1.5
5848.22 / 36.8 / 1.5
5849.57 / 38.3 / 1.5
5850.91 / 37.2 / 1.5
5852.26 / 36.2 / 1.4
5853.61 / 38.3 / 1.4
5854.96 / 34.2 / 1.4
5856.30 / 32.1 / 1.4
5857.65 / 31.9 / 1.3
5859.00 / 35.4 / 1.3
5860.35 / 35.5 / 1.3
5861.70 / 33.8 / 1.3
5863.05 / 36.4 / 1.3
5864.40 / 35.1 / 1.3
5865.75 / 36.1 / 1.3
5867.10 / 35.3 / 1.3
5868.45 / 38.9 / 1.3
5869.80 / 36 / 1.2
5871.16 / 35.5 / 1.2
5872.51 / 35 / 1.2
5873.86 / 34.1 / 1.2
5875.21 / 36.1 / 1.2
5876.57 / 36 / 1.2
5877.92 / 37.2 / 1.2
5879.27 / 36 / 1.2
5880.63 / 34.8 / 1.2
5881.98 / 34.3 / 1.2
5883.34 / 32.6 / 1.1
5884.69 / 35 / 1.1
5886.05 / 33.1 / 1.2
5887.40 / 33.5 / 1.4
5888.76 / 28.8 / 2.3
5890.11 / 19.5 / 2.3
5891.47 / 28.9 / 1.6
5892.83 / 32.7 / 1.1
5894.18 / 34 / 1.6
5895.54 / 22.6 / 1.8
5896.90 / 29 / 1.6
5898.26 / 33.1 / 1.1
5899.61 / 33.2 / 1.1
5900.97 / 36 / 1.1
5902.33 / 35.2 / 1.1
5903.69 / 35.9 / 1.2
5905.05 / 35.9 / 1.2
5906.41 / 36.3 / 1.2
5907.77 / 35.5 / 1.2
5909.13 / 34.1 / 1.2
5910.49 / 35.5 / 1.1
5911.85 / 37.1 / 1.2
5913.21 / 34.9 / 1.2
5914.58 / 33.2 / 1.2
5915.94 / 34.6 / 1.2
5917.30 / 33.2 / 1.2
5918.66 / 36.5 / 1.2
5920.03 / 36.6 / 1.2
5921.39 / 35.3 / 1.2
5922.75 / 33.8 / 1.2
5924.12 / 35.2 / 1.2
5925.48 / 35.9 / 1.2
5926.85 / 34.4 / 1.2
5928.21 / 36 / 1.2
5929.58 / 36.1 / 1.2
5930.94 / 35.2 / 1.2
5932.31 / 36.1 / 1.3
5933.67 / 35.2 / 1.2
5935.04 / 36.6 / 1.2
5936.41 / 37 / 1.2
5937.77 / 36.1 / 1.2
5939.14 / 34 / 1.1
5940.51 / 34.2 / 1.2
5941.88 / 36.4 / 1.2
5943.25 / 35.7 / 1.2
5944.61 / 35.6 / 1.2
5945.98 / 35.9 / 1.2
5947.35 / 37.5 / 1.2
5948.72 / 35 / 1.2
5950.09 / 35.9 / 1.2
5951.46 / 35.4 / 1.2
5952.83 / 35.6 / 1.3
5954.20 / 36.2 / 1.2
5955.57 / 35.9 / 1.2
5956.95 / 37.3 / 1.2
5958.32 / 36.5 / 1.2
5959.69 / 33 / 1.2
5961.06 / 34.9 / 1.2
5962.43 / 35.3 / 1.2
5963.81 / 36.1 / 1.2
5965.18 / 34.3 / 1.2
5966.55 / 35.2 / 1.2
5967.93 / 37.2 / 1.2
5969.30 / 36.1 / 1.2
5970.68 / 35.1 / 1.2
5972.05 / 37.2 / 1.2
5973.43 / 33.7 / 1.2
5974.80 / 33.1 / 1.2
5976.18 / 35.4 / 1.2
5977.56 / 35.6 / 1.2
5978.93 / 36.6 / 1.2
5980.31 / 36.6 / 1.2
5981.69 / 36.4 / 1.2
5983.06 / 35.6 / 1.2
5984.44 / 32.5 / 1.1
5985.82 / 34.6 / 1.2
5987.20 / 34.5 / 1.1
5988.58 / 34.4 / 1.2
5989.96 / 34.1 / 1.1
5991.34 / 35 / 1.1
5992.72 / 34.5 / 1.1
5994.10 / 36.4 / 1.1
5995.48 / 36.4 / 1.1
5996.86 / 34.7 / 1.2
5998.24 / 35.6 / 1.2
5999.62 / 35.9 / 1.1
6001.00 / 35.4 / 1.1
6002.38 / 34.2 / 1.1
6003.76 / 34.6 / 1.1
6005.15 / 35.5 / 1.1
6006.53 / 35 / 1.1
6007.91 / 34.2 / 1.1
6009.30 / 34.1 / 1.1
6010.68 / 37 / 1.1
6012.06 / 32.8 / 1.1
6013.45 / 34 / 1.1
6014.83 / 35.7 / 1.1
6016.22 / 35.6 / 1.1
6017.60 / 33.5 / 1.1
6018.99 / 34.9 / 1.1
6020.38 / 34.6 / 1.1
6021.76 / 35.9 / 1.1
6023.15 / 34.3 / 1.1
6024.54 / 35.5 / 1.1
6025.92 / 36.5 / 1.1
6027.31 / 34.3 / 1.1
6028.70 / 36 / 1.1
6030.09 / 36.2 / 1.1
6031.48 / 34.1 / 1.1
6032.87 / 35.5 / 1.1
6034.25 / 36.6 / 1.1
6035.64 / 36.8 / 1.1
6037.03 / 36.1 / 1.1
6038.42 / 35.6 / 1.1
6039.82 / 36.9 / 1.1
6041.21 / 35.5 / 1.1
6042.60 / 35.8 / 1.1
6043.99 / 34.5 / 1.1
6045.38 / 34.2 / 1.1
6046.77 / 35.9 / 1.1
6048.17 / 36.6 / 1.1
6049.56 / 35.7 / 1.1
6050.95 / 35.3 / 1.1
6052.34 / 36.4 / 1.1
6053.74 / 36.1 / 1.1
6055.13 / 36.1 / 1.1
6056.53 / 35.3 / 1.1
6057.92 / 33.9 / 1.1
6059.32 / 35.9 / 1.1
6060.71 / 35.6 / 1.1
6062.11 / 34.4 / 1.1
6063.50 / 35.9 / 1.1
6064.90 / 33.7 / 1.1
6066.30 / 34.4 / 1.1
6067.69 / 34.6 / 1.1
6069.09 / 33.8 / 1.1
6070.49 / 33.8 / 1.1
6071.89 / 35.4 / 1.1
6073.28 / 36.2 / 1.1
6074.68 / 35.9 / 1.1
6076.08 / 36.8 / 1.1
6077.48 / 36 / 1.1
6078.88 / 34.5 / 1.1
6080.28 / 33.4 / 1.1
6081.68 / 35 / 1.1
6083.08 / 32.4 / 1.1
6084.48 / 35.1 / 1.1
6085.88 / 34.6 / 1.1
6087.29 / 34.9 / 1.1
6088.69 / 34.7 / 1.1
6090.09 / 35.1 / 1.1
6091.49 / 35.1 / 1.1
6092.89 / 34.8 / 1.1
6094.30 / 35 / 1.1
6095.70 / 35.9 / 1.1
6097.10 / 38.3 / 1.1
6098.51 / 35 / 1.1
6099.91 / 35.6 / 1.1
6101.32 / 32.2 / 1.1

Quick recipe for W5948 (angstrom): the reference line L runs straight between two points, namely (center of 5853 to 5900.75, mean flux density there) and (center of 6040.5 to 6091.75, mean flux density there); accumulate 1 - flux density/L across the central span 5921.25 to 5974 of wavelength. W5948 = -2.3 angstrom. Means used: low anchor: 33.6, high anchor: 35.1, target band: 35.6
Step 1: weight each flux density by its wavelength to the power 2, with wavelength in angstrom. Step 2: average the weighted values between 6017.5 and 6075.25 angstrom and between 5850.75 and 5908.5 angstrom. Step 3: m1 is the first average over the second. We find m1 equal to 1.10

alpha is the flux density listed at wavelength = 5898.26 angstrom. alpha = 33.1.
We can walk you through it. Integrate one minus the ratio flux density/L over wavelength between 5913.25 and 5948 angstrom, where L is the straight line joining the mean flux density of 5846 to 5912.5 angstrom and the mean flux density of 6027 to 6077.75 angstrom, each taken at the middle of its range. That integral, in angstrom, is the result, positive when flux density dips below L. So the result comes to -0.81 angstrom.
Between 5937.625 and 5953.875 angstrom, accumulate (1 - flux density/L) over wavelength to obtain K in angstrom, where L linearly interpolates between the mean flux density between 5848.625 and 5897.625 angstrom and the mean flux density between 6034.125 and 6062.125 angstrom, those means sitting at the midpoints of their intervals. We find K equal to -0.46 angstrom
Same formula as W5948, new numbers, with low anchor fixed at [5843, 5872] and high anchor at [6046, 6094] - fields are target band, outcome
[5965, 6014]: 0.4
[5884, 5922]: 2.7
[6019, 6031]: 0.0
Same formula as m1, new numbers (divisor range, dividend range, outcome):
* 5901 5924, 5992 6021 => 1.02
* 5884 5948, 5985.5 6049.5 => 1.07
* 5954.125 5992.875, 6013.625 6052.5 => 1.03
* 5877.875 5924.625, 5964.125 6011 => 1.08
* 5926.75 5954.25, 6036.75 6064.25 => 1.03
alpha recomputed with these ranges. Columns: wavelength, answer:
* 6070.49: 33.8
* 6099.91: 35.6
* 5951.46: 35.4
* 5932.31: 36.1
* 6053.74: 36.1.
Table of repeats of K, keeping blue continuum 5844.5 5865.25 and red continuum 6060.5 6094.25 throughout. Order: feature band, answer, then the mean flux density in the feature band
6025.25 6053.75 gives -0.62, 35.7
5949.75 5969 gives -0.20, 35.6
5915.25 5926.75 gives 0.10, 35.1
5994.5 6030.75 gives -0.03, 35.1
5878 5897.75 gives 2.38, 31.3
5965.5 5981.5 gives -0.18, 35.6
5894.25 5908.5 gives 0.88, 33.3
